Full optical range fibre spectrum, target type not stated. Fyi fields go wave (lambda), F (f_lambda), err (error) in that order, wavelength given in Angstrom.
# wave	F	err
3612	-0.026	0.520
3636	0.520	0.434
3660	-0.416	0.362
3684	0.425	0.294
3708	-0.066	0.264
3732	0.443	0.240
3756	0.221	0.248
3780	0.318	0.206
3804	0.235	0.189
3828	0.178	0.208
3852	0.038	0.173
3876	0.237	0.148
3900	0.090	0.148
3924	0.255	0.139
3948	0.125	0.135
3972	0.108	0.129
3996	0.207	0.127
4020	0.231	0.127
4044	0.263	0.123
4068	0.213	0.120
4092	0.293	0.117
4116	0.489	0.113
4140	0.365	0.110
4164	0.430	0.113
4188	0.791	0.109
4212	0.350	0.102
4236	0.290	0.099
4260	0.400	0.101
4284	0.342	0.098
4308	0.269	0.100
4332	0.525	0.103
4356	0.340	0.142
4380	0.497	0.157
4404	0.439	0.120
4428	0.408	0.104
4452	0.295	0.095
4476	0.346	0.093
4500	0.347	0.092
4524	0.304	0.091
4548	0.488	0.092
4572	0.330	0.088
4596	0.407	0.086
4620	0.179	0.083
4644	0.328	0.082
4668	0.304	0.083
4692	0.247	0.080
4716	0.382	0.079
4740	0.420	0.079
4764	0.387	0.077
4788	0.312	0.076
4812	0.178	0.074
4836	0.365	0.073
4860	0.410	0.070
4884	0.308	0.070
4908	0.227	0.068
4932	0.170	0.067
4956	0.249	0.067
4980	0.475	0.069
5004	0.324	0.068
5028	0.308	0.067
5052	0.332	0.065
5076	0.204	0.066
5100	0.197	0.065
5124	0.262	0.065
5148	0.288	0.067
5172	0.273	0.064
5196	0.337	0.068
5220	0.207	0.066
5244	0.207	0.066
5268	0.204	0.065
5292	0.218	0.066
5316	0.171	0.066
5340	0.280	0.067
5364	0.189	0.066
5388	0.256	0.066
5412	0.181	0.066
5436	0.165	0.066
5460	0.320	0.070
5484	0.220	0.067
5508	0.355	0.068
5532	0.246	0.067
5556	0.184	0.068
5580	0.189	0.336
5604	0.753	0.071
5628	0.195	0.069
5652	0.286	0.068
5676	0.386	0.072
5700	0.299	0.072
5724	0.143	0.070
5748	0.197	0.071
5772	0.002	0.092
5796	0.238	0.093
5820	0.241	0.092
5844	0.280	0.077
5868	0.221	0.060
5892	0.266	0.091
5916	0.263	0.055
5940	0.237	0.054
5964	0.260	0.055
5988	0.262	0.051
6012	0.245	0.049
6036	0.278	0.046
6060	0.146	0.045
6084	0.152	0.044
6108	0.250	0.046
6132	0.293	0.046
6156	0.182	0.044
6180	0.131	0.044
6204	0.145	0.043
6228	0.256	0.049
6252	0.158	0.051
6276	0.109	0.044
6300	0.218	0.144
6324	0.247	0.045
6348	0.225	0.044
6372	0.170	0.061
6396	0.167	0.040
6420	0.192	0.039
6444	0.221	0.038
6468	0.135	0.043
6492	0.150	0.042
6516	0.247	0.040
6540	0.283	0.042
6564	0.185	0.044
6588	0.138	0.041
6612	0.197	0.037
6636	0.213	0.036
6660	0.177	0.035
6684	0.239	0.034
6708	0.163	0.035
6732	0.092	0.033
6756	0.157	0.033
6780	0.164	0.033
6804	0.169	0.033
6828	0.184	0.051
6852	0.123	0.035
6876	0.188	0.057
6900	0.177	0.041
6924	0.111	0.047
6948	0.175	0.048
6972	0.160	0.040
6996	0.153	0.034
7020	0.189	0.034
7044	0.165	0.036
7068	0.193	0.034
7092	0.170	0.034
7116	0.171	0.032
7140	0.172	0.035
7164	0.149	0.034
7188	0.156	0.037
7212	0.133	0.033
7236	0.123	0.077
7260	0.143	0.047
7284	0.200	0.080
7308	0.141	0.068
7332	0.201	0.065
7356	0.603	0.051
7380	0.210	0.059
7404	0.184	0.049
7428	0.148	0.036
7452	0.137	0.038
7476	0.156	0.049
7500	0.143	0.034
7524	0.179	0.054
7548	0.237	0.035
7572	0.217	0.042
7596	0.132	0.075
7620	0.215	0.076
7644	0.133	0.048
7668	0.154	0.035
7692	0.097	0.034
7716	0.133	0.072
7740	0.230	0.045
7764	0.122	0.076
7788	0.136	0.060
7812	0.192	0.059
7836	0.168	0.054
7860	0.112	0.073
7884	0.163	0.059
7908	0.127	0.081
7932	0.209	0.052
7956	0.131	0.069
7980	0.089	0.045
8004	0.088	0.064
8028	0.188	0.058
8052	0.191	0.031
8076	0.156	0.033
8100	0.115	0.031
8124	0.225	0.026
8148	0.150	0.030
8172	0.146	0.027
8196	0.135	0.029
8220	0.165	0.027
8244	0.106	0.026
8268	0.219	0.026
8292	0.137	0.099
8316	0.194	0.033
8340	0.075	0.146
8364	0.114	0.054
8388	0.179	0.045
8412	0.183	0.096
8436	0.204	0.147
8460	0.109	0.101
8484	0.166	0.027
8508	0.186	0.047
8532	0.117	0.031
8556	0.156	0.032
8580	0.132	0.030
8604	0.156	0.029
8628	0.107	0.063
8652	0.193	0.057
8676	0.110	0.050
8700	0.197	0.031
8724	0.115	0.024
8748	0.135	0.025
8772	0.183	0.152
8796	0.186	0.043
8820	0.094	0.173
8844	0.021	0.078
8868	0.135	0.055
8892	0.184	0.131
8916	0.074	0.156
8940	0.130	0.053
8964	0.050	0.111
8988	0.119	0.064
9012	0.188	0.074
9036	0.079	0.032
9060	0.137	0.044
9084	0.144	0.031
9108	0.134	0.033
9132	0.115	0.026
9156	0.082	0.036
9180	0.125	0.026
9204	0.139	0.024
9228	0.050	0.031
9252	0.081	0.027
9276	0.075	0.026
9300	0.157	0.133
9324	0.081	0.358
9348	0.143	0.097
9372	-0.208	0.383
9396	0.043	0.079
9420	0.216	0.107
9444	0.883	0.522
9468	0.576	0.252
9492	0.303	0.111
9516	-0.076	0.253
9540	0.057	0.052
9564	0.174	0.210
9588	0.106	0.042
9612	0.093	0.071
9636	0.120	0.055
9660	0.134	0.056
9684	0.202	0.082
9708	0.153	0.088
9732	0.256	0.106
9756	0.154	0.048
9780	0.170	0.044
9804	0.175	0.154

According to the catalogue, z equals 0.121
